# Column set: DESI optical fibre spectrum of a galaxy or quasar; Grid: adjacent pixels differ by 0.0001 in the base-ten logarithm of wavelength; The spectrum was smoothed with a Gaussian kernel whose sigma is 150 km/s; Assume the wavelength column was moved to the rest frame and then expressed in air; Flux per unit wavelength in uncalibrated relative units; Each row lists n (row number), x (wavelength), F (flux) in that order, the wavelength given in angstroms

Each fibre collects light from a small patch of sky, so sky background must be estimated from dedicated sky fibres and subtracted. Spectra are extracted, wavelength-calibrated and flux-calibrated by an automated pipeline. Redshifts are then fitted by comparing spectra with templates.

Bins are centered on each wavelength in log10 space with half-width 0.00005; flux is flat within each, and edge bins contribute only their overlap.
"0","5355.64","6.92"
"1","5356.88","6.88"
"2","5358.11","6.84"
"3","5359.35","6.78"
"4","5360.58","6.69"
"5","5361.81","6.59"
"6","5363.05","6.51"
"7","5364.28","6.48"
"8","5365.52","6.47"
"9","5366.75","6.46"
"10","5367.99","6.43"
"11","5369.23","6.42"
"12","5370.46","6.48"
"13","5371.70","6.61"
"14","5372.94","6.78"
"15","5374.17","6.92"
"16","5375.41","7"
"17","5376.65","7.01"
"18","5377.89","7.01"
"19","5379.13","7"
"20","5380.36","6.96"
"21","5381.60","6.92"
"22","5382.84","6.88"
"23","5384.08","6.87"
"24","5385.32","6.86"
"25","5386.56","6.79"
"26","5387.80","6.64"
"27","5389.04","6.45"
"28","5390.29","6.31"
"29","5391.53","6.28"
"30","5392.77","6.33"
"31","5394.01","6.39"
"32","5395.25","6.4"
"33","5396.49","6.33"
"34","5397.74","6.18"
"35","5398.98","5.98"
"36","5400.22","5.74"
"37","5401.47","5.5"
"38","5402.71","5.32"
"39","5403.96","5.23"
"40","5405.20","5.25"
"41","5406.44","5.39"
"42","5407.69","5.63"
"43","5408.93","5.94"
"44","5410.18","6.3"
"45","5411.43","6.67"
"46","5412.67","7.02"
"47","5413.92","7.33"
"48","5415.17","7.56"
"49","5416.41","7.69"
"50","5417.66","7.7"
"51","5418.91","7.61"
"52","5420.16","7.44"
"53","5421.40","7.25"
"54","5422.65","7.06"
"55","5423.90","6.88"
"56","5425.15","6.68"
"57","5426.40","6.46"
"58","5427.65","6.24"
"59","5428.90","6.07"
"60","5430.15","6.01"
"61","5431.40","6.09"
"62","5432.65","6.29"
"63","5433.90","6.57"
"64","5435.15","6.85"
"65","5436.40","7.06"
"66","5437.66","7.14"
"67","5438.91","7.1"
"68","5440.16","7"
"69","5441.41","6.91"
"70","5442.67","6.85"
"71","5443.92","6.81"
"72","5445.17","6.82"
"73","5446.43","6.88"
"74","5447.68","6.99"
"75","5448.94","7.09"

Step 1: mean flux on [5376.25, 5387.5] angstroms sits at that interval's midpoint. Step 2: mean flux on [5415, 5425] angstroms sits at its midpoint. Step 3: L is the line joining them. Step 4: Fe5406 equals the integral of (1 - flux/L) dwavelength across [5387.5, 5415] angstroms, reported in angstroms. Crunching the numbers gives 3.9 angstroms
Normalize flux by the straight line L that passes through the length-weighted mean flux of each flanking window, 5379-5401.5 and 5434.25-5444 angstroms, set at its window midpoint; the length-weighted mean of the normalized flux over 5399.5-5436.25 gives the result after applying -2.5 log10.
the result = 0.04 mag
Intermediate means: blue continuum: 6.48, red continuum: 6.96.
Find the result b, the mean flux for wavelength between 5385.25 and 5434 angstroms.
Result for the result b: 6.44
